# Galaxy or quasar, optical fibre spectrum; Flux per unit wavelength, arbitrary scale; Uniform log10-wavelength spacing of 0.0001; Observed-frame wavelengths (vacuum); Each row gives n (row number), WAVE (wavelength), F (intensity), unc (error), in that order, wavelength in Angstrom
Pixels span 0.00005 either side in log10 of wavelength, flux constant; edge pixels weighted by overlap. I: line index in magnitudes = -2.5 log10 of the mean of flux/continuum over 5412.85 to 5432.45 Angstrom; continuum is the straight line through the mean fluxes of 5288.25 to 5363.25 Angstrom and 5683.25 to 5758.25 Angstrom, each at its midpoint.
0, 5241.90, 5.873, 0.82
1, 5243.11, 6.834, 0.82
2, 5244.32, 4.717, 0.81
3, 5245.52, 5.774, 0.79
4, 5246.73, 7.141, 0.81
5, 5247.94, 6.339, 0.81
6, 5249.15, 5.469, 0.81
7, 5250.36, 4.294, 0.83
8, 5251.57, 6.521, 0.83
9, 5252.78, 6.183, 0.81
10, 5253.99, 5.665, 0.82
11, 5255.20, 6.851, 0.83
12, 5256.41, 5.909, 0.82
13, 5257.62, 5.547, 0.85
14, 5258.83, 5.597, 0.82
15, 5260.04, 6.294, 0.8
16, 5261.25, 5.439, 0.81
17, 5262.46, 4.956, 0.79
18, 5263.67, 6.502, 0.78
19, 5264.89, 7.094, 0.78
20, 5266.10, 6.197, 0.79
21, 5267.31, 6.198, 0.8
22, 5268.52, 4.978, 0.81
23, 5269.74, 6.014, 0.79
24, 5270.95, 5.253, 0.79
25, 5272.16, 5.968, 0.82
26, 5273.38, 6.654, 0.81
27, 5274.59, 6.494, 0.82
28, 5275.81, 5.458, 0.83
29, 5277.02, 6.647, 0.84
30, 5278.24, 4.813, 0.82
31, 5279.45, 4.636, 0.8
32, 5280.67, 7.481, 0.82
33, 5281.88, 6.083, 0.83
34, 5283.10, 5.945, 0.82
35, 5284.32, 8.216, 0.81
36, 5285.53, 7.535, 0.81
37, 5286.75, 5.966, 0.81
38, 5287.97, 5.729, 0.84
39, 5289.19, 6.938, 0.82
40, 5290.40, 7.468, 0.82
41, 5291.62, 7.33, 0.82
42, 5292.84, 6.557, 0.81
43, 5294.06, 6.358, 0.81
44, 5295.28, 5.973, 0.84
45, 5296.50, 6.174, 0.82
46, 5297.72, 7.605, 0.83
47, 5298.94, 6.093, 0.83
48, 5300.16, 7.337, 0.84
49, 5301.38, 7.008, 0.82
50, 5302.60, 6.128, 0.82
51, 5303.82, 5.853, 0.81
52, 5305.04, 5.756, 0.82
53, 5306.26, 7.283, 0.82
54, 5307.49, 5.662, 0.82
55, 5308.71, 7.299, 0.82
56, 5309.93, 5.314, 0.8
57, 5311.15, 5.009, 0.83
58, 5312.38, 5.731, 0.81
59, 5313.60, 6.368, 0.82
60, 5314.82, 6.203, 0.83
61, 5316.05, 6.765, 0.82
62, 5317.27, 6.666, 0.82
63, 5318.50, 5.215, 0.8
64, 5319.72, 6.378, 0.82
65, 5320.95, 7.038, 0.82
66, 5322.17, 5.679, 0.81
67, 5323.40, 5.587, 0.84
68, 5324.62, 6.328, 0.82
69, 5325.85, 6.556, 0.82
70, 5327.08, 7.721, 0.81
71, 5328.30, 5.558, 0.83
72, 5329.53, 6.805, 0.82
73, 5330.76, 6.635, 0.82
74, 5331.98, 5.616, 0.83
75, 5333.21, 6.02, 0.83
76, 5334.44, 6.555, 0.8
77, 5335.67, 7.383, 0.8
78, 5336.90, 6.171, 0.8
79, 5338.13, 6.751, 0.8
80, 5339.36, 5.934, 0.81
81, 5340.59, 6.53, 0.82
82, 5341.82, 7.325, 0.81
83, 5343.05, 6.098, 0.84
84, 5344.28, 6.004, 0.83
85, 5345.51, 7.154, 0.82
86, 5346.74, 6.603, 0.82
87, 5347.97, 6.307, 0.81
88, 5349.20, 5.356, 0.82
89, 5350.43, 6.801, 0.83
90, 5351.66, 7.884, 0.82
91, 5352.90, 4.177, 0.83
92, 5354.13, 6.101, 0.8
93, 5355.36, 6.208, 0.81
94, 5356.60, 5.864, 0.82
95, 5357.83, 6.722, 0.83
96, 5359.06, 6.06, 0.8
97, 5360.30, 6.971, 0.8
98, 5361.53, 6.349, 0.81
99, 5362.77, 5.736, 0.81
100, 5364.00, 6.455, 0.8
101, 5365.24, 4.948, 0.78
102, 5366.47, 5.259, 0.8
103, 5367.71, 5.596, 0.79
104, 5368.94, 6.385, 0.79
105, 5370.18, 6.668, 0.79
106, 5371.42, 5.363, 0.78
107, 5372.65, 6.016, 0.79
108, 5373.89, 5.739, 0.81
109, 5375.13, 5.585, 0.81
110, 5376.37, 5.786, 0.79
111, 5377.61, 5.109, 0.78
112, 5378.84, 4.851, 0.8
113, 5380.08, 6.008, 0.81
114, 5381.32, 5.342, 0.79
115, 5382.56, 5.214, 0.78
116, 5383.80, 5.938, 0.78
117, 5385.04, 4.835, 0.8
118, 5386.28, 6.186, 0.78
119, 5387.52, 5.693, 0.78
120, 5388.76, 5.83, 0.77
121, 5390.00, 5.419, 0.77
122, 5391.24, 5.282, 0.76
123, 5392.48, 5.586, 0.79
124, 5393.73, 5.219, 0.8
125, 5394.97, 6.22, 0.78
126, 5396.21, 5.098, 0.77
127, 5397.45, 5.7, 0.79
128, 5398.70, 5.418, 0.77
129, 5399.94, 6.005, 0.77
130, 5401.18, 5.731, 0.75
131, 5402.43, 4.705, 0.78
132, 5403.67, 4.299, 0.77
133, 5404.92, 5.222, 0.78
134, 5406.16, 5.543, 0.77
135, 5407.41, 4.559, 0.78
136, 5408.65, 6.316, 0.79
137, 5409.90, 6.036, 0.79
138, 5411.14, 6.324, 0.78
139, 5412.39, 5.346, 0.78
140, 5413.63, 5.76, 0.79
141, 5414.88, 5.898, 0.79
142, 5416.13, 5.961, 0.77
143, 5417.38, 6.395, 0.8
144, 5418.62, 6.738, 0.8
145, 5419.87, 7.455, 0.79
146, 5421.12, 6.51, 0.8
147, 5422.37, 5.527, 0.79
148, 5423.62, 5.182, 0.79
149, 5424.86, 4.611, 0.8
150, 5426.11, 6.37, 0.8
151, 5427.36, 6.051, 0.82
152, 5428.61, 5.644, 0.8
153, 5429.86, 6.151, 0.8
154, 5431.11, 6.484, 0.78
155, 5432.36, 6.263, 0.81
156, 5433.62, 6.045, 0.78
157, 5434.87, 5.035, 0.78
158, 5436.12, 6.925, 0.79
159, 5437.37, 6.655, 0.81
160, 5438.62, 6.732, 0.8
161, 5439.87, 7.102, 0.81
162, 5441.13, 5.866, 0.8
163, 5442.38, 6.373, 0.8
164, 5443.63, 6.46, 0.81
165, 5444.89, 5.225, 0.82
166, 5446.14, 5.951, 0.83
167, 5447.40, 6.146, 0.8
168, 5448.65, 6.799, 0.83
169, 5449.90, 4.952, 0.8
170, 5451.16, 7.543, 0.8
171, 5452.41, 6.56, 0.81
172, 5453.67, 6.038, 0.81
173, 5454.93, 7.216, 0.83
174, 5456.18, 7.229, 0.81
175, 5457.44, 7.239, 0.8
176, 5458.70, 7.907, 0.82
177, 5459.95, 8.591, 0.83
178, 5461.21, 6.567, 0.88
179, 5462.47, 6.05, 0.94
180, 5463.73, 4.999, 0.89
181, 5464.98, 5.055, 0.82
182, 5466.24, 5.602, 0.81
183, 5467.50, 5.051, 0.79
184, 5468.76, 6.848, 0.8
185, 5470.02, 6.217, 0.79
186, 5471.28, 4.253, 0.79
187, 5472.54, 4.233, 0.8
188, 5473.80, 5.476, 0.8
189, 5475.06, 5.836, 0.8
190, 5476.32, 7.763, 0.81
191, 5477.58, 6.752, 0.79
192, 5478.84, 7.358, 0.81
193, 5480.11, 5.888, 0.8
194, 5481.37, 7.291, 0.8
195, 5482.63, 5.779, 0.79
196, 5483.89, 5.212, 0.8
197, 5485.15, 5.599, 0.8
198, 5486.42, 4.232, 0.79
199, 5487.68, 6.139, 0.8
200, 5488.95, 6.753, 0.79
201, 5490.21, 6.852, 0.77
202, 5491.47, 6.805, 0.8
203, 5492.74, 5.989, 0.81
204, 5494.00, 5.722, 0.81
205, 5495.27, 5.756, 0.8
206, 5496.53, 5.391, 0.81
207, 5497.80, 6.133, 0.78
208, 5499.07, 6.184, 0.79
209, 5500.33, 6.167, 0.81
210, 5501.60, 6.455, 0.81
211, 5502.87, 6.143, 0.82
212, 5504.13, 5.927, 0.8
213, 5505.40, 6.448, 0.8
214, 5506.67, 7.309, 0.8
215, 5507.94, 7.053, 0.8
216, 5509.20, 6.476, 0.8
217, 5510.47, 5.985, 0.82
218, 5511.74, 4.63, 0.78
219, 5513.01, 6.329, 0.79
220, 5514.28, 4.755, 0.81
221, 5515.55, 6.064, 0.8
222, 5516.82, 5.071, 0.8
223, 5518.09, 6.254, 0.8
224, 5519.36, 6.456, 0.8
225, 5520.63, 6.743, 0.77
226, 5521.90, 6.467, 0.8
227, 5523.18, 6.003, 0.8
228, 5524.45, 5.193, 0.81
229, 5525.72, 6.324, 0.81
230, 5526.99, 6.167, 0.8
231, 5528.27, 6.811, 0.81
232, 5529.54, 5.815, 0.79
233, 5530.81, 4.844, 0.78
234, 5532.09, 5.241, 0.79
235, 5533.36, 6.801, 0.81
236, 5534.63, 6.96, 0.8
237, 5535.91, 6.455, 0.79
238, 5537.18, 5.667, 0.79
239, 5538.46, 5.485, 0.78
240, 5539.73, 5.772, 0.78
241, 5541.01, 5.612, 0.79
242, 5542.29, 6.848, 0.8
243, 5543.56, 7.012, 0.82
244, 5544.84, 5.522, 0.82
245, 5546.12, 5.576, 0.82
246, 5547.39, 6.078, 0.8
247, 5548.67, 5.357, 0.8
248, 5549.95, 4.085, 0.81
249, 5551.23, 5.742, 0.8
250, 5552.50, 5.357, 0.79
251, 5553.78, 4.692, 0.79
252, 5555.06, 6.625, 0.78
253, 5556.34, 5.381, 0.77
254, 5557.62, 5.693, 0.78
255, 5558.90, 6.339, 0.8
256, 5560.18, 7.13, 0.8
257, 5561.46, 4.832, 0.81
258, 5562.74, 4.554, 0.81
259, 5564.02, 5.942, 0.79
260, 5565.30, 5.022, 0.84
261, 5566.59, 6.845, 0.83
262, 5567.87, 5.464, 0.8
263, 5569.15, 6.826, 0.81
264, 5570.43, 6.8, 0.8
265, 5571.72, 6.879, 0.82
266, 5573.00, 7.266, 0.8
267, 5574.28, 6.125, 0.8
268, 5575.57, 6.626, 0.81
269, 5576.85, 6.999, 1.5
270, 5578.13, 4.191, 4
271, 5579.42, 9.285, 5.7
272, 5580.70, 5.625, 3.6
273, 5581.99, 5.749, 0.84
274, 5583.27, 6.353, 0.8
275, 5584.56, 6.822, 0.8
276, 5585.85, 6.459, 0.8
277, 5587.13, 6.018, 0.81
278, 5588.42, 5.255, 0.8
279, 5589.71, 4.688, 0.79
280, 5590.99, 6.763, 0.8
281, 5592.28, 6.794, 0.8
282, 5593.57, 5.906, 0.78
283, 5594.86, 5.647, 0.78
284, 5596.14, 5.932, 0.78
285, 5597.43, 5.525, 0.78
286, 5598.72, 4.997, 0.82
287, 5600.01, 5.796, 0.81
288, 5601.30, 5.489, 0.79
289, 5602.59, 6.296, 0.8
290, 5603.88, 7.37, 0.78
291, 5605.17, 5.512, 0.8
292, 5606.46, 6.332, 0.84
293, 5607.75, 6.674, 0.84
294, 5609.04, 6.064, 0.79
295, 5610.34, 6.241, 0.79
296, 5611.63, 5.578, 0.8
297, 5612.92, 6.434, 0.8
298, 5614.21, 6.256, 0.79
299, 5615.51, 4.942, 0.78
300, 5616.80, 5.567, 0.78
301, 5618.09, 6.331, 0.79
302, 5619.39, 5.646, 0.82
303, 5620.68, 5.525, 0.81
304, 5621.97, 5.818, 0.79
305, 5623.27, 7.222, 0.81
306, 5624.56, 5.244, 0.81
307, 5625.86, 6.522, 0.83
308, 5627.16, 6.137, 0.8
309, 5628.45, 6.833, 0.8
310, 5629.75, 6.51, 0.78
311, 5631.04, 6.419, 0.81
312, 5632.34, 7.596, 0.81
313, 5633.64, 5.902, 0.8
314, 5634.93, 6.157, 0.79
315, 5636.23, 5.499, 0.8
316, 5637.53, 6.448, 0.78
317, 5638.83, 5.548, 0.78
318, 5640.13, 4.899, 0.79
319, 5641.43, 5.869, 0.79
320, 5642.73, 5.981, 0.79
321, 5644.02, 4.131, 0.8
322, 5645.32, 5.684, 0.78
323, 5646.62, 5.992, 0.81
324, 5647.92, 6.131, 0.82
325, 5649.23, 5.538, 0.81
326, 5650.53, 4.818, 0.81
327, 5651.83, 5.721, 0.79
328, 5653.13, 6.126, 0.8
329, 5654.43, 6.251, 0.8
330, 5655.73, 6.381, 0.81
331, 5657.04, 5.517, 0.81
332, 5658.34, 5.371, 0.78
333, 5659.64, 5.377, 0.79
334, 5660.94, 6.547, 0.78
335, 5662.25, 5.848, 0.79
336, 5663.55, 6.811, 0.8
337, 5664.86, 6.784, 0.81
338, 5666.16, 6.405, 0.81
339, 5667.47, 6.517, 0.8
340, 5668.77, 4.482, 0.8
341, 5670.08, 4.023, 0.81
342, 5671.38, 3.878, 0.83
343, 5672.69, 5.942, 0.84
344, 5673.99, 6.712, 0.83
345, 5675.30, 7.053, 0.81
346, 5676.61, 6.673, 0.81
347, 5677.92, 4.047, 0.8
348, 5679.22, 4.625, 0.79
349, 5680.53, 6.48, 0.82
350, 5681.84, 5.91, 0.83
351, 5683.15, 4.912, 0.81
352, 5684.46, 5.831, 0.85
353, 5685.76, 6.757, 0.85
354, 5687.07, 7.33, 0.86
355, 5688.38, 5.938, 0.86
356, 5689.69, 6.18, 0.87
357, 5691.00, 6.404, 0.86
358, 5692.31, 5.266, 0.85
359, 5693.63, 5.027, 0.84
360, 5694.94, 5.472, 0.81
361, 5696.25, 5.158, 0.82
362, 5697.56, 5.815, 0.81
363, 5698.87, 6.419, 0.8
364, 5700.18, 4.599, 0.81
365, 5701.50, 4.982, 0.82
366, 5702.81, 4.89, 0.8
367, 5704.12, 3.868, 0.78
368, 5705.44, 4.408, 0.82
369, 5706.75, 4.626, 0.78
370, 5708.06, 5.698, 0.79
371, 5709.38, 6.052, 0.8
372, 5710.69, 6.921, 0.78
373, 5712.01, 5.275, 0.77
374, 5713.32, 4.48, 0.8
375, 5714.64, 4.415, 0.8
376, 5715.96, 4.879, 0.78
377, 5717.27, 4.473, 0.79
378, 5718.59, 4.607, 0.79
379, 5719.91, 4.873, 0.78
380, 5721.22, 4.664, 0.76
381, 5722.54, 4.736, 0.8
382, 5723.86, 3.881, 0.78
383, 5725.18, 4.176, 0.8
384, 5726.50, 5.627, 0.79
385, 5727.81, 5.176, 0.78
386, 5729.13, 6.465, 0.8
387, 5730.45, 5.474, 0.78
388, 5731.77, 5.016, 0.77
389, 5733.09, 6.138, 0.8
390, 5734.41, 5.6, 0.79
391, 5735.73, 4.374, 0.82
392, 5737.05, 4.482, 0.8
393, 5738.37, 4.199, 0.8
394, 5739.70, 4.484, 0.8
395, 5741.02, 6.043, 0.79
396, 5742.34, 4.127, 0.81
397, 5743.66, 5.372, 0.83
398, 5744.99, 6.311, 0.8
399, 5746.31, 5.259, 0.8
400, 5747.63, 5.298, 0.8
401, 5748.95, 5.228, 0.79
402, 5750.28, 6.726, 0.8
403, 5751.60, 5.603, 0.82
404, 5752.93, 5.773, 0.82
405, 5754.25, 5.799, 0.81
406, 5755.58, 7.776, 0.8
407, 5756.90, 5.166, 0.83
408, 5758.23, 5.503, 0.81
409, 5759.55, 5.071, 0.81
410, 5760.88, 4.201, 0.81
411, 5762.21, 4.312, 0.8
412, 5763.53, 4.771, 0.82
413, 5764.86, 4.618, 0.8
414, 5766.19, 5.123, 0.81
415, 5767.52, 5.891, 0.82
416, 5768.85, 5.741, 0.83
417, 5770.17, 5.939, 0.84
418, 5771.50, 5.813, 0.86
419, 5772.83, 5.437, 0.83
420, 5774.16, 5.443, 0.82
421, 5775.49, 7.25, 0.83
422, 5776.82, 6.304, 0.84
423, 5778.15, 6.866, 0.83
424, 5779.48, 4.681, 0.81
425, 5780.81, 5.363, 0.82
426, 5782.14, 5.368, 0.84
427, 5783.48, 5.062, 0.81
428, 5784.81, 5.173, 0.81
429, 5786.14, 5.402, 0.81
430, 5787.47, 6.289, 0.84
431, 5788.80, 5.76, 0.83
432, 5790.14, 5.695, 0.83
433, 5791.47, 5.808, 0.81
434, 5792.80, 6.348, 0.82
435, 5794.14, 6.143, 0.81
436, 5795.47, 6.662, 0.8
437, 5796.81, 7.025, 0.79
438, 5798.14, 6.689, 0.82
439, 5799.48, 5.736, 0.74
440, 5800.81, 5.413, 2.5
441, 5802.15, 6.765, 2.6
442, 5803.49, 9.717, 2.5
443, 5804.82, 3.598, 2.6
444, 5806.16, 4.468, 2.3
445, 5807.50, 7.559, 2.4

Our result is 0.01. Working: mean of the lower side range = 6.38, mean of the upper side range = 5.35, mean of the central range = 6.05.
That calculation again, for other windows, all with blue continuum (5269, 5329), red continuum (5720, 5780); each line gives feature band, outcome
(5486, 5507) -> -0.04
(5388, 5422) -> 0.07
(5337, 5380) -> 0.02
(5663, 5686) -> -0.04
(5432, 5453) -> -0.04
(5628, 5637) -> -0.14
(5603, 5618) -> -0.08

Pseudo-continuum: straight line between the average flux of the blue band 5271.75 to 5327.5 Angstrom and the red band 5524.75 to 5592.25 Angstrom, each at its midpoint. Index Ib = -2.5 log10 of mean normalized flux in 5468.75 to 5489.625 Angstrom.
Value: 0.03 mag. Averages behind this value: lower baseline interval 6.37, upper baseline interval 6.02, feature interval 5.95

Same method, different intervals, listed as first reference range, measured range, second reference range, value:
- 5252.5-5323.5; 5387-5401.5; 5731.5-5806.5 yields 0.092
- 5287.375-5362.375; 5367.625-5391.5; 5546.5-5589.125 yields 0.117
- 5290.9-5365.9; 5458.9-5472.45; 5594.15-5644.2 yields 0.045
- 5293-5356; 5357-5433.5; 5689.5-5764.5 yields 0.068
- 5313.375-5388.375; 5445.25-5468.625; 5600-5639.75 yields -0.051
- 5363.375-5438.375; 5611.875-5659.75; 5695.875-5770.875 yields -0.104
